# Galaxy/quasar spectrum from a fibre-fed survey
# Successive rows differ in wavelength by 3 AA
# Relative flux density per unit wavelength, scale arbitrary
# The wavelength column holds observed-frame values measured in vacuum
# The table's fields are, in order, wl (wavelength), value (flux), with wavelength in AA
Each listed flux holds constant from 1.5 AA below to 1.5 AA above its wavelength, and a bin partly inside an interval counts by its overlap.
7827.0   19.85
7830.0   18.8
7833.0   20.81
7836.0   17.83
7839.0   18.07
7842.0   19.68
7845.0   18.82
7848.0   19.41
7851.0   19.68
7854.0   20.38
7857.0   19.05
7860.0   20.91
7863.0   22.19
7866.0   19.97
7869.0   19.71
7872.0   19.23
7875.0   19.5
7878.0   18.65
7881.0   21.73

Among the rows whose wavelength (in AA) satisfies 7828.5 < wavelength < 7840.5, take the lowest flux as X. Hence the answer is 17.83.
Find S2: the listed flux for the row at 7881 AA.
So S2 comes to 21.73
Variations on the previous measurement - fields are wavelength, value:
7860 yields 20.91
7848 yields 19.41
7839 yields 18.07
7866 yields 19.97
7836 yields 17.83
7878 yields 18.65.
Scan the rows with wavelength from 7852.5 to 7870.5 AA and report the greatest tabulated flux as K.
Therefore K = 22.19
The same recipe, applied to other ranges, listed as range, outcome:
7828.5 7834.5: 20.81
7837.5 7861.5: 20.91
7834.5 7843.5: 19.68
